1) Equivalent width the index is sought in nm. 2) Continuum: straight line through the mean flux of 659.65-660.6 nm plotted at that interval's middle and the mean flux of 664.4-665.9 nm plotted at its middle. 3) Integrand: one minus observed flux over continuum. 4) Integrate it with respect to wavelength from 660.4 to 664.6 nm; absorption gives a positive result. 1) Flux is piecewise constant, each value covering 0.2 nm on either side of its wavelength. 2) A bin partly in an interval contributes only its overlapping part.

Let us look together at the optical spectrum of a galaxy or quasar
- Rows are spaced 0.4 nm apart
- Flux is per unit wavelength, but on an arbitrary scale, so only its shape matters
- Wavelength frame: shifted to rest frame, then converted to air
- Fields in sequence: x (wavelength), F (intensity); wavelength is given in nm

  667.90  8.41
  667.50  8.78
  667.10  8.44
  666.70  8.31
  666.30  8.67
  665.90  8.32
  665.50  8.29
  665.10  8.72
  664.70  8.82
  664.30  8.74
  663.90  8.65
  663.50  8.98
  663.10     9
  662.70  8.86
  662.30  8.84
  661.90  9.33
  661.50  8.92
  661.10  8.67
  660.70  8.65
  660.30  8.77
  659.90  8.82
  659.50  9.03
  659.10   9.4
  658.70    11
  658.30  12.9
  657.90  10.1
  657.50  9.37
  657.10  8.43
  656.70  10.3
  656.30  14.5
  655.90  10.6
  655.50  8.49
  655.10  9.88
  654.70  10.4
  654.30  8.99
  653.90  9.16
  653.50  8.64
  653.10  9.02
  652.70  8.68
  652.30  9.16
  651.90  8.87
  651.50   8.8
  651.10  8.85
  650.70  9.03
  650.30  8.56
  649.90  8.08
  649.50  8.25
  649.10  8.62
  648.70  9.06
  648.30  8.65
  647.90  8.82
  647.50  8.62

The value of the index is -0.08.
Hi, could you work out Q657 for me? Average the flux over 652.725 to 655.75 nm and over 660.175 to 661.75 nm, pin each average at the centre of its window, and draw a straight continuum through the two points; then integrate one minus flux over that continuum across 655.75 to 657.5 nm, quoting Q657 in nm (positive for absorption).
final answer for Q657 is -0.333 nm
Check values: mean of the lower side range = 9.22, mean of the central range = 10.8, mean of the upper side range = 8.77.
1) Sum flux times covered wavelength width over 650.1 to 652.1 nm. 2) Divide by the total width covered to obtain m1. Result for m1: 8.82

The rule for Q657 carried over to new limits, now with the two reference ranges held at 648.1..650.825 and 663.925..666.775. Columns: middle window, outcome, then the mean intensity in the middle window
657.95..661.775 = -0.45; 9.59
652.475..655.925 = -0.27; 9.25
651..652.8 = -0.06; 8.88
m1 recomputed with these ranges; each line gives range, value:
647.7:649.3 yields 8.79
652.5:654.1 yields 8.88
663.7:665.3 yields 8.73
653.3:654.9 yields 9.3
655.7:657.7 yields 10.6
